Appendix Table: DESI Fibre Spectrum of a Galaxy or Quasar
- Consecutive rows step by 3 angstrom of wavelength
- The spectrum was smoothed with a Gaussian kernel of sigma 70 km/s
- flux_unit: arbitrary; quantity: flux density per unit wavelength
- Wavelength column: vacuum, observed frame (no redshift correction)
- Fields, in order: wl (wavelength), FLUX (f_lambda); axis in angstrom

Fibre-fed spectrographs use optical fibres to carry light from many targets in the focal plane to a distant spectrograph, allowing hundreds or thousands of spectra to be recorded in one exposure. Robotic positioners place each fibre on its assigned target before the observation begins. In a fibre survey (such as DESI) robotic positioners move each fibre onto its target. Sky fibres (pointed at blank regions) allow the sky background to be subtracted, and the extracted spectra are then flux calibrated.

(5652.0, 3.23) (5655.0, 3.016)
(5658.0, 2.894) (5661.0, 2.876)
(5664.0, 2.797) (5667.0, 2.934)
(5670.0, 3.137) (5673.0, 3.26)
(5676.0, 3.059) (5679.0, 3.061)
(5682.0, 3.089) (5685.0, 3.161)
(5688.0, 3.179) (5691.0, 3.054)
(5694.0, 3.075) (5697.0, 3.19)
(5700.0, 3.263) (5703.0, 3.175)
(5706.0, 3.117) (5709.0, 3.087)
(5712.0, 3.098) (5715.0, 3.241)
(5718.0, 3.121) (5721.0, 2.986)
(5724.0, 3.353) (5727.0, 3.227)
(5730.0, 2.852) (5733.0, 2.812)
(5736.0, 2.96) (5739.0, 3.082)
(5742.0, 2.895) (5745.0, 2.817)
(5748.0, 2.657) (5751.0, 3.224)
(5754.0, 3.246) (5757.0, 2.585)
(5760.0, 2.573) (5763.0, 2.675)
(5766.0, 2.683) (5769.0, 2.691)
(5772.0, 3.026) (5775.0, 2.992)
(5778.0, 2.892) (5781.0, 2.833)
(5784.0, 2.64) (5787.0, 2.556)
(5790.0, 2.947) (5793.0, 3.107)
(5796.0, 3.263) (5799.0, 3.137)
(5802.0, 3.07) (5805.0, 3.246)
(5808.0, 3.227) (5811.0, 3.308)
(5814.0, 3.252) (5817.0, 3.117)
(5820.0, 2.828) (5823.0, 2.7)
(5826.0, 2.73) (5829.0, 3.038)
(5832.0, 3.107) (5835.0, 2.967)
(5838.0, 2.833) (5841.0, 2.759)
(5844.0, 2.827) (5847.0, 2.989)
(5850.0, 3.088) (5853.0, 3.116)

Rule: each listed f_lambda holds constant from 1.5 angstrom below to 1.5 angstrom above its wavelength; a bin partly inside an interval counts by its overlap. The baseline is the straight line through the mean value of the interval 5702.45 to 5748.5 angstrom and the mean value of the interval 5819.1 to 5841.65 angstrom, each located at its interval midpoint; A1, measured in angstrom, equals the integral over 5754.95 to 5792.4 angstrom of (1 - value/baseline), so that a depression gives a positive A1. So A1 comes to 2.4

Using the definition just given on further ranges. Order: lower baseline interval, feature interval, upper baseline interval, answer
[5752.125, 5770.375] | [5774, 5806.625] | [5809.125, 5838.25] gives -1.2 angstrom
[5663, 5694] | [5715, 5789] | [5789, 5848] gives 3.7 angstrom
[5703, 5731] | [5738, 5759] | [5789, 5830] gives 1.3 angstrom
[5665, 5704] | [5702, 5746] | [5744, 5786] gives -1.2 angstrom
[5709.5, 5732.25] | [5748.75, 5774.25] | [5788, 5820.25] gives 2.4 angstrom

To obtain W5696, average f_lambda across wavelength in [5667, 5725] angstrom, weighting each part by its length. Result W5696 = 3.14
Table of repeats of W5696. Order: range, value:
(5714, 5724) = 3.15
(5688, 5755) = 3.07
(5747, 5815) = 2.95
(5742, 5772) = 2.81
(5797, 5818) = 3.2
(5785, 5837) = 3.03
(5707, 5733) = 3.1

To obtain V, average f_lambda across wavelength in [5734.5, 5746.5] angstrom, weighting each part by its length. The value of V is 2.94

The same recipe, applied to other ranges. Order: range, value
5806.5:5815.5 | 3.26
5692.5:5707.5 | 3.16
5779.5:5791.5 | 2.74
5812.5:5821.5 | 3.07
